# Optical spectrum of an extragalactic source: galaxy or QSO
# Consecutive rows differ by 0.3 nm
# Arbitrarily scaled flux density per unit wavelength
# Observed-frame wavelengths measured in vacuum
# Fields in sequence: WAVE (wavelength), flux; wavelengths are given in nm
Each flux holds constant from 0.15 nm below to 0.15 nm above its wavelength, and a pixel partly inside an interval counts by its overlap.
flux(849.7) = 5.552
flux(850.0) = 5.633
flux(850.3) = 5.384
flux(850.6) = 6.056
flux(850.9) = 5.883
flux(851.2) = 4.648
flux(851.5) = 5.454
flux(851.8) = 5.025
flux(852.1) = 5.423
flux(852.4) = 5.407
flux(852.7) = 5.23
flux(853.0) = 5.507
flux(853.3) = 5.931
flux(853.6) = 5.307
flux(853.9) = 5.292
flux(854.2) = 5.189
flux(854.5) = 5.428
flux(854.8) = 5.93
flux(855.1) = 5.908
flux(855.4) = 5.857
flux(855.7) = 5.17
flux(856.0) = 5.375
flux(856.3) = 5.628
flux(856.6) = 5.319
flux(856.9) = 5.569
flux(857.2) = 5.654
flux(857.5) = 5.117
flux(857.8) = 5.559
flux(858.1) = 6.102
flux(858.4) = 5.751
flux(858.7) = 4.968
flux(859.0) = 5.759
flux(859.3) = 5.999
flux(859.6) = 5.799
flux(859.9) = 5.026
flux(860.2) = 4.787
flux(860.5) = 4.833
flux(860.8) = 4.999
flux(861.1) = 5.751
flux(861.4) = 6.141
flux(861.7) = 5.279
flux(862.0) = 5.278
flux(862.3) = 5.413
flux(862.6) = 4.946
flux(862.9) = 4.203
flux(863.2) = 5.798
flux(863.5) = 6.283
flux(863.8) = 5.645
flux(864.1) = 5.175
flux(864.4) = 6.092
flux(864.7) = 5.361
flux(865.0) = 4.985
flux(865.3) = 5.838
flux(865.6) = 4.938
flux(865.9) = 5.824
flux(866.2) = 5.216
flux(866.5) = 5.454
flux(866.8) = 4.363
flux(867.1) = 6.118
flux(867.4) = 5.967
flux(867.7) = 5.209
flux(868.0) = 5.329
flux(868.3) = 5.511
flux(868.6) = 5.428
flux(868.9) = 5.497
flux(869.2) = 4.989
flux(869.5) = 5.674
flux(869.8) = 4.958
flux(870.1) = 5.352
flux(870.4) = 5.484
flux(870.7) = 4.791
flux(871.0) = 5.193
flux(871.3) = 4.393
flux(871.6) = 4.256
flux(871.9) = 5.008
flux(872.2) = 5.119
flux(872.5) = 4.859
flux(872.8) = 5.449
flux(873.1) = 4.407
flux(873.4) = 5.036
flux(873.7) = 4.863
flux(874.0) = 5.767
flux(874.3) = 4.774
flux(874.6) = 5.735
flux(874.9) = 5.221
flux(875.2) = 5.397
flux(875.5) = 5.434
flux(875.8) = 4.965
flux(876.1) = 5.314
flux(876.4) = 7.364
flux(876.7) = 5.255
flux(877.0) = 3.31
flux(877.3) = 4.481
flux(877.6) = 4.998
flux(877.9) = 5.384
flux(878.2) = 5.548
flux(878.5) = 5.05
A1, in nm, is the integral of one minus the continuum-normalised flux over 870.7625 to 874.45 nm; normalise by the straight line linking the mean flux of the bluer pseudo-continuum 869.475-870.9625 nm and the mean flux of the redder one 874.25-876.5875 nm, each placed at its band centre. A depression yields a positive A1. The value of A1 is 0.306 nm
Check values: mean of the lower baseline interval 5.21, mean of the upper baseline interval 5.55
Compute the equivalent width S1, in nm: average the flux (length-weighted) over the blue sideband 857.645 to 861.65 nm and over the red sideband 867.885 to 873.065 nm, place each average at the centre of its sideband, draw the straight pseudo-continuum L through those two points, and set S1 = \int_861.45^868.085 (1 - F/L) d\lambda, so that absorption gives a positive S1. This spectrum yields -0.12 nm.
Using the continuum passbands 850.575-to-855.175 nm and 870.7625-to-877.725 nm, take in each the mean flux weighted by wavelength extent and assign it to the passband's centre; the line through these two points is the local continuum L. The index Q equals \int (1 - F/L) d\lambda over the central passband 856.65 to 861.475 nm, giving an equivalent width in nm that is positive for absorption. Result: -0.12 nm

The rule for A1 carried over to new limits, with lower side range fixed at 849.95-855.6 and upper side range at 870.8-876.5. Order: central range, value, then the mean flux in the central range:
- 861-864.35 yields -0.08 nm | 5.46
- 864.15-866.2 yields -0.07 nm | 5.47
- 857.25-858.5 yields -0.05 nm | 5.63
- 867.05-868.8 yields -0.10 nm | 5.56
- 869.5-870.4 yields -0.01 nm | 5.3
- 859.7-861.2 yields 0.08 nm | 5.08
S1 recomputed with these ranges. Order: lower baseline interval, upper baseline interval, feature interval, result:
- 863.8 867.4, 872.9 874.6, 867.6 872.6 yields 0.10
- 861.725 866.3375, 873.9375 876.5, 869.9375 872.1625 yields 0.22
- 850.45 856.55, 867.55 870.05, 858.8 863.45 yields 0.05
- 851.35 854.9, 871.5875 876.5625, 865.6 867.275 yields -0.01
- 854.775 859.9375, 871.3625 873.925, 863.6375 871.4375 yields -0.34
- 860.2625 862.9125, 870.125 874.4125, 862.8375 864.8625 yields -0.15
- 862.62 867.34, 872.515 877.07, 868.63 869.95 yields 0.01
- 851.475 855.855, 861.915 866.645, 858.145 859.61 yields -0.06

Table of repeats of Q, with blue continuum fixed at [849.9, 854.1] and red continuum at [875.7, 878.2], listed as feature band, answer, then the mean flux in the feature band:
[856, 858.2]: -0.06 nm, 5.54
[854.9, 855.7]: -0.05 nm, 5.75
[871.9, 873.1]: 0.04 nm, 5.03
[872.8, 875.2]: 0.02 nm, 5.15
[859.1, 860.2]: -0.03 nm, 5.5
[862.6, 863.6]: 0.00 nm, 5.31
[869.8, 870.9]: 0.01 nm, 5.17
